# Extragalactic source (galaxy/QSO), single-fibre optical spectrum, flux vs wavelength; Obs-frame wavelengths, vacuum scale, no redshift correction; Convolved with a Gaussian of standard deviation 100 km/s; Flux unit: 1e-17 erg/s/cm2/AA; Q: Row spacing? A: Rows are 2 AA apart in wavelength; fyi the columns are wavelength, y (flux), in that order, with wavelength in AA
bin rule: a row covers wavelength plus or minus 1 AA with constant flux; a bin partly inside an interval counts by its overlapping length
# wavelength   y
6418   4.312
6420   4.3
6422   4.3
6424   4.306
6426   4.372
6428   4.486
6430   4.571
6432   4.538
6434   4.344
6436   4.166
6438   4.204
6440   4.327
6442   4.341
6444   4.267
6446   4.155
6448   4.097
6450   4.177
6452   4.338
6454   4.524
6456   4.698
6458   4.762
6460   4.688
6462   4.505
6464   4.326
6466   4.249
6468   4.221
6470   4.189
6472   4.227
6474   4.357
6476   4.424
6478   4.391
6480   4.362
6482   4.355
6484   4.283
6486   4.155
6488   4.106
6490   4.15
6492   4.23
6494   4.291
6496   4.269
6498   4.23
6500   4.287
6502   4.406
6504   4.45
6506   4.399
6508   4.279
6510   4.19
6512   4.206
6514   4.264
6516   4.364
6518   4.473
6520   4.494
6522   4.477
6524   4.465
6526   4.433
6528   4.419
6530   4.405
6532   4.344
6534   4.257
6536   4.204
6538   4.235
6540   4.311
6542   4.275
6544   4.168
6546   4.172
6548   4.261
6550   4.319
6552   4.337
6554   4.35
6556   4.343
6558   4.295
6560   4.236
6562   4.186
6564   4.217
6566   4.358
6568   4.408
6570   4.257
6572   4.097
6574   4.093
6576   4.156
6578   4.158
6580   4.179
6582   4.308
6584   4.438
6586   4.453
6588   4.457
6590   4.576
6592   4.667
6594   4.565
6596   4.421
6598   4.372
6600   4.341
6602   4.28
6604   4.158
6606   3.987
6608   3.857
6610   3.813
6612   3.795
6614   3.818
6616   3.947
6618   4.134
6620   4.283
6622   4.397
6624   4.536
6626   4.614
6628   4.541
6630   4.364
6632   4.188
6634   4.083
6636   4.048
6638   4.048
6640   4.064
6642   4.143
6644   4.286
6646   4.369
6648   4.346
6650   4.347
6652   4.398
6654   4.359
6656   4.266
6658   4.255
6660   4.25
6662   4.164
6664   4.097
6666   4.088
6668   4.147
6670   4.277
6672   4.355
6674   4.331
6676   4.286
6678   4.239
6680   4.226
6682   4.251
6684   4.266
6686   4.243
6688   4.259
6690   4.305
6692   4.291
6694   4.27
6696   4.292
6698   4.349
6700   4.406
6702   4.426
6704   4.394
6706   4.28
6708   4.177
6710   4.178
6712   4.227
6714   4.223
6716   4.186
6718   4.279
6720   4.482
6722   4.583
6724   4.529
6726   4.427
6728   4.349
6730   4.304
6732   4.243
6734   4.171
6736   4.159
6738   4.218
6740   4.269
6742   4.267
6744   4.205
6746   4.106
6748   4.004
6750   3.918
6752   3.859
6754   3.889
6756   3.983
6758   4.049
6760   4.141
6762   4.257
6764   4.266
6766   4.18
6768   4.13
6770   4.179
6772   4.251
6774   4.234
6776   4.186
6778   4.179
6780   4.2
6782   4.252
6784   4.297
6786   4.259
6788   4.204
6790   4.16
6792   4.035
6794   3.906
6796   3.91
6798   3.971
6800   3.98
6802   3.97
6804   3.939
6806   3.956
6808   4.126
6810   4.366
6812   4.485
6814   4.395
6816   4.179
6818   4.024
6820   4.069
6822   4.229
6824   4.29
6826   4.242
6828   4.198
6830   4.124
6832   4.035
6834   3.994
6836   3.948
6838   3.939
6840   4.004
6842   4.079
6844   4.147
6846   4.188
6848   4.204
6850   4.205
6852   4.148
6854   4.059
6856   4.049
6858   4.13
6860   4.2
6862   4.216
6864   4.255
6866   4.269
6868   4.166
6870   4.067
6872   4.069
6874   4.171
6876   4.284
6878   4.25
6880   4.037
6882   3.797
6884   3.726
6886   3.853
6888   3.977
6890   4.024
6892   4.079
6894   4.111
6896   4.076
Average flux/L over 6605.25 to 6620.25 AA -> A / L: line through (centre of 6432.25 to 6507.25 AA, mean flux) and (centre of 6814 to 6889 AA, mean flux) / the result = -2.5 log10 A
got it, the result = 0.08 mag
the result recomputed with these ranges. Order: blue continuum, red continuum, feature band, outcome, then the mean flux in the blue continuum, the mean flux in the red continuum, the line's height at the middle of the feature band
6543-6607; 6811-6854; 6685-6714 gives -0.02 mag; 4.3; 4.15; 4.23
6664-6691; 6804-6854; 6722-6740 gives -0.03 mag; 4.25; 4.14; 4.21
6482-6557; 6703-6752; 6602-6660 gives 0.02 mag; 4.31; 4.25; 4.28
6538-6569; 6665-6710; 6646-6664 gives 0.00 mag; 4.28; 4.28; 4.28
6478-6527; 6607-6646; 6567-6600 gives -0.03 mag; 4.32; 4.16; 4.22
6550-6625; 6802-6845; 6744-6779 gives 0.01 mag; 4.25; 4.13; 4.16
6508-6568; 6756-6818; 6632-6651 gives 0.01 mag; 4.31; 4.15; 4.25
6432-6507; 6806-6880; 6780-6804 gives 0.03 mag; 4.33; 4.16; 4.18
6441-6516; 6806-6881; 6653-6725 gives -0.02 mag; 4.32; 4.16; 4.23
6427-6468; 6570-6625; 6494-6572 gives 0.00 mag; 4.38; 4.23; 4.3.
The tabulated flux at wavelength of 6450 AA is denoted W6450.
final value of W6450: 4.177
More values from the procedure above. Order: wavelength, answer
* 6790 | 4.16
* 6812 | 4.485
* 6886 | 3.853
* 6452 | 4.338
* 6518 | 4.473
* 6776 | 4.186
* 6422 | 4.3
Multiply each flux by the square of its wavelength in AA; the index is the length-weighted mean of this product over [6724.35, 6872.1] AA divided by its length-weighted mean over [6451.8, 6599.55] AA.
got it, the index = 1.04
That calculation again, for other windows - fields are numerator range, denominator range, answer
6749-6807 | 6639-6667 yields 1.00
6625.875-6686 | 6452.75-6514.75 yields 1.03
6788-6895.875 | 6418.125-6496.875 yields 1.06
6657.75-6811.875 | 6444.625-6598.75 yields 1.04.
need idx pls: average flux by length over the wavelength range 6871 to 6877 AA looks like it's 4.17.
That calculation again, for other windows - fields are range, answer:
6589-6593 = 4.62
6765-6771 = 4.16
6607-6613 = 3.82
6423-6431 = 4.43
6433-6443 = 4.28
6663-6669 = 4.11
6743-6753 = 4.02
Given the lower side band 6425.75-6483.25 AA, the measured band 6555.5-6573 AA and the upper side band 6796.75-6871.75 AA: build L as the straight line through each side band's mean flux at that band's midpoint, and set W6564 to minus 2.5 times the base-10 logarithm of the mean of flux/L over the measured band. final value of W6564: 0.01 mag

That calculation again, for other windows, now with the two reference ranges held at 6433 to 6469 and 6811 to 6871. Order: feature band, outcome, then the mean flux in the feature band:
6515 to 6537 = -0.020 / 4.39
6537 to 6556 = 0.008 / 4.27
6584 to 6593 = -0.060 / 4.53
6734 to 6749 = 0.007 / 4.18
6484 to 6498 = 0.032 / 4.21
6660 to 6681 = 0.005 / 4.22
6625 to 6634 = -0.032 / 4.39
